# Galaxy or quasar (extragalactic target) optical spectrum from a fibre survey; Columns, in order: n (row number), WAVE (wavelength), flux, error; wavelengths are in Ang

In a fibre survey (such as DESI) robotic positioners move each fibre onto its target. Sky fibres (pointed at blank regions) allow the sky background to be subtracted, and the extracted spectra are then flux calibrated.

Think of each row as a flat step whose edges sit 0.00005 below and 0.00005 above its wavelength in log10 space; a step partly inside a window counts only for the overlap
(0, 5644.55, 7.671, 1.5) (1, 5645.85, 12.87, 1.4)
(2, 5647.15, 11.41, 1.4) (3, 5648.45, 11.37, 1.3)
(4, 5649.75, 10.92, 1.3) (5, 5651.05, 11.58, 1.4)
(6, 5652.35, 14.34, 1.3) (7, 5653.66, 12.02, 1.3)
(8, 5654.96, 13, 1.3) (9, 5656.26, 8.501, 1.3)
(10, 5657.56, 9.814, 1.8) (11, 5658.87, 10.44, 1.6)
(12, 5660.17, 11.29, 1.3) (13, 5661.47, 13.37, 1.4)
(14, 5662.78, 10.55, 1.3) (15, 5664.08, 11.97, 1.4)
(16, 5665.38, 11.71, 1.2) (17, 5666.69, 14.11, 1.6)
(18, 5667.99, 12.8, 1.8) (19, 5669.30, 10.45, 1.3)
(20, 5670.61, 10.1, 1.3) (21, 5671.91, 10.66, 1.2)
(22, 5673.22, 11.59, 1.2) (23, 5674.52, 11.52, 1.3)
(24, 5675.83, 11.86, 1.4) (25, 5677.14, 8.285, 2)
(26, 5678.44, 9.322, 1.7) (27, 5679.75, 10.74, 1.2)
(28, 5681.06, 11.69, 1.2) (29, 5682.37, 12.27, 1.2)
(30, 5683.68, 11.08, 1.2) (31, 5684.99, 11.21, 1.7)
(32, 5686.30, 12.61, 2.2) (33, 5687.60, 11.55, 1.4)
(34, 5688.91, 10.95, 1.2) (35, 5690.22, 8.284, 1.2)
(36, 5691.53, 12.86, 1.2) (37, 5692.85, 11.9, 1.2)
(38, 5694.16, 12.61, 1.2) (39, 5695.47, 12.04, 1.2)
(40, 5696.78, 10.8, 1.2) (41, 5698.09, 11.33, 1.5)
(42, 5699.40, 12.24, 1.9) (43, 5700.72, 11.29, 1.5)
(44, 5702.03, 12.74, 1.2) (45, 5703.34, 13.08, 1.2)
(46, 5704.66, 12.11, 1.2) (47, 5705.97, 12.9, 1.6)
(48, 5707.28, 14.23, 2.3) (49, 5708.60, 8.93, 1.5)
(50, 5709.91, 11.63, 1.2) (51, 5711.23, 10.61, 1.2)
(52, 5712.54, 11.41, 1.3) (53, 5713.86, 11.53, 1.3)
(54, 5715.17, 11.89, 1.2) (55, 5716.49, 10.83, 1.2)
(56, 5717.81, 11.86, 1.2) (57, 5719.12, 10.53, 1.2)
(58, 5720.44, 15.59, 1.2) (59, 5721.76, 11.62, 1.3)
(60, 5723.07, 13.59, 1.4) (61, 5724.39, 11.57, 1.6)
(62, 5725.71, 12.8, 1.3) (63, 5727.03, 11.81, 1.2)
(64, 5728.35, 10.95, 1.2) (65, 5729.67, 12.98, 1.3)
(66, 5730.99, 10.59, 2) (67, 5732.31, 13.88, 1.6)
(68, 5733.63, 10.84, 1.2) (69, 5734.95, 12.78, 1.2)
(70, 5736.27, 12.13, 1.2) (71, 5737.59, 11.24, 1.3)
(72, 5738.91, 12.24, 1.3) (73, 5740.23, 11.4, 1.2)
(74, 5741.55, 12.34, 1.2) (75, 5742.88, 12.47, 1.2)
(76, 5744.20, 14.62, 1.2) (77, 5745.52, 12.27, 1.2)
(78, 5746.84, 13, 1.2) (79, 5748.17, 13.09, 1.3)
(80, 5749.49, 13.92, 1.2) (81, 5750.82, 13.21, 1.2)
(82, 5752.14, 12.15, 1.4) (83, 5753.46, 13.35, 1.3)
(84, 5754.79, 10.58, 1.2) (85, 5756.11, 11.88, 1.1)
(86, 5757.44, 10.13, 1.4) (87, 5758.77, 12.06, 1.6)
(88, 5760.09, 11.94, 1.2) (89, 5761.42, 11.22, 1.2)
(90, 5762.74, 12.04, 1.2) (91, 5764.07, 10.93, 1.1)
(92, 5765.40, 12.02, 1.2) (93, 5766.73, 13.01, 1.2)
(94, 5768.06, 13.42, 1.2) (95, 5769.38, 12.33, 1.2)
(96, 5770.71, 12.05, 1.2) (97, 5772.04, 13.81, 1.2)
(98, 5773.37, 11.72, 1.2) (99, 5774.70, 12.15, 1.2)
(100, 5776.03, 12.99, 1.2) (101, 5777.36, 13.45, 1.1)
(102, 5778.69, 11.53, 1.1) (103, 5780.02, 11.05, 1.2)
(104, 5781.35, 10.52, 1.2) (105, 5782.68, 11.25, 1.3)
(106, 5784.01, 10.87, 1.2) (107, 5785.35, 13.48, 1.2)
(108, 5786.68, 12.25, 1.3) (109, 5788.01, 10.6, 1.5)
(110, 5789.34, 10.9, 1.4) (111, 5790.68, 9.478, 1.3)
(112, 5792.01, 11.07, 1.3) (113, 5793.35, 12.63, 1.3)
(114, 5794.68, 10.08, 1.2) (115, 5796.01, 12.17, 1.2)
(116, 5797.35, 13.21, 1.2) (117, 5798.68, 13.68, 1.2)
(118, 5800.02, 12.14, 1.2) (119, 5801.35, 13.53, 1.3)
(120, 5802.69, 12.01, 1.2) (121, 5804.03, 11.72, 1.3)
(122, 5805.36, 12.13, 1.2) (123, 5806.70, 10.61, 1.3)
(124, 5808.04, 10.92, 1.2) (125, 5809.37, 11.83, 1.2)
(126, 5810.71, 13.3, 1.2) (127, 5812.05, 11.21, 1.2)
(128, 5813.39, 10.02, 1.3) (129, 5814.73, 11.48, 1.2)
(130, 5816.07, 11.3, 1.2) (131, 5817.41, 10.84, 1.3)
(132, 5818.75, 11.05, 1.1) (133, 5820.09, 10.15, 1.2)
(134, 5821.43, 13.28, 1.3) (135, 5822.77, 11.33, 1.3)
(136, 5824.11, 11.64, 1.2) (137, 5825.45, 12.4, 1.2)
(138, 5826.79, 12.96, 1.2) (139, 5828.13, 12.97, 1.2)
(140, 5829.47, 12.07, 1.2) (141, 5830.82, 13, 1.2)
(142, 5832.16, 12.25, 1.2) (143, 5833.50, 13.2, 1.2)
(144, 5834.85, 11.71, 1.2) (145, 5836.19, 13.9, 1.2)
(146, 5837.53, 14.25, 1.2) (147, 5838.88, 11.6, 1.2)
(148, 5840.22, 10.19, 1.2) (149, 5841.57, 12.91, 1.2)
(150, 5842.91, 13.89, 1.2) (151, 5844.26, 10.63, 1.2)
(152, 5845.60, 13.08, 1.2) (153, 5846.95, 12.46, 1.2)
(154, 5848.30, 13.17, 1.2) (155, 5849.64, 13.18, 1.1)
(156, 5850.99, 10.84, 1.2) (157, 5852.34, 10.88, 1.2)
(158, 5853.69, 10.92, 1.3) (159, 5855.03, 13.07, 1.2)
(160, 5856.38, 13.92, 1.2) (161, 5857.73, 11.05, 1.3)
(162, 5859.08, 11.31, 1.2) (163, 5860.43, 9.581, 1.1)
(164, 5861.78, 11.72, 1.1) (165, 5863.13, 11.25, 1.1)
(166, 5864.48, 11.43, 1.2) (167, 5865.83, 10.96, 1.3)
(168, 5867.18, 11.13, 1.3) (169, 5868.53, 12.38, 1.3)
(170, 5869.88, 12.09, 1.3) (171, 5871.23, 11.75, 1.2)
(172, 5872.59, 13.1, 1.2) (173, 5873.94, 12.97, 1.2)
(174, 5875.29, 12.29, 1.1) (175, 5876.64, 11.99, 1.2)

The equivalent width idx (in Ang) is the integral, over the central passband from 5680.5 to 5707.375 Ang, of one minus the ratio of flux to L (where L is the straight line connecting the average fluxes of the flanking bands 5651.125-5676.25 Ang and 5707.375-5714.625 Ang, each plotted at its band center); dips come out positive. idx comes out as -1.4 Ang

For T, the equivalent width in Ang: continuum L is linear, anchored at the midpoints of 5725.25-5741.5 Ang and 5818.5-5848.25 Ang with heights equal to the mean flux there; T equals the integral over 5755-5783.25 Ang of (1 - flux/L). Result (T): 0.4 Ang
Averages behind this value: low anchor 12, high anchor 12.4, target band 12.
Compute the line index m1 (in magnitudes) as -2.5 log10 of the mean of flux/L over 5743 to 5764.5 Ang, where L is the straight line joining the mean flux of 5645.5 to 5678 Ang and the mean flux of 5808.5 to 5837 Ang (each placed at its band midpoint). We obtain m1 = -0.05 mag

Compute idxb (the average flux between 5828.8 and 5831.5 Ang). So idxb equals 12.5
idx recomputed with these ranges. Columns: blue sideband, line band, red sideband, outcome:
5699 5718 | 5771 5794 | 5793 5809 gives 0.5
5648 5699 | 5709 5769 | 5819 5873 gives -2.5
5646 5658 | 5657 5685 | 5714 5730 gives 1.1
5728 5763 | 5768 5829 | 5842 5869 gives 1.0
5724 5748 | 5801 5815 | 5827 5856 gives 0.8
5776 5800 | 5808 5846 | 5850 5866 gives -1.6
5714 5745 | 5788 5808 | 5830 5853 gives 0.9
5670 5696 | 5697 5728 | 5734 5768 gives -0.9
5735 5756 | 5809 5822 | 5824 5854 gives 1.0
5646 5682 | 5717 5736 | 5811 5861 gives -1.1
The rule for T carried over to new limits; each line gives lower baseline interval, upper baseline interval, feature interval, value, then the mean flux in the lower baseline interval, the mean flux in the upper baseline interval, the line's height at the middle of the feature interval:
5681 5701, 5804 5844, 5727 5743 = -0.4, 11.5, 12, 11.7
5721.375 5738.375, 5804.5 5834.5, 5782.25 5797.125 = 0.6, 12.1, 11.8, 11.9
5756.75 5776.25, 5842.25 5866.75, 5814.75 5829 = 0.2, 12.1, 11.8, 11.9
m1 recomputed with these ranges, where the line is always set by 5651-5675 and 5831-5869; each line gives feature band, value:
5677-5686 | 0.07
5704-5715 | 0.00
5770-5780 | -0.05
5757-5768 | 0.00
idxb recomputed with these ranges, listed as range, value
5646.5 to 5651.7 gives 11.3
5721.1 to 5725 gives 12.3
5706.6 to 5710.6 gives 11.6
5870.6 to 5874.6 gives 12.6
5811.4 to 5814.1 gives 10.6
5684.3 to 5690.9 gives 10.9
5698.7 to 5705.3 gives 12.3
